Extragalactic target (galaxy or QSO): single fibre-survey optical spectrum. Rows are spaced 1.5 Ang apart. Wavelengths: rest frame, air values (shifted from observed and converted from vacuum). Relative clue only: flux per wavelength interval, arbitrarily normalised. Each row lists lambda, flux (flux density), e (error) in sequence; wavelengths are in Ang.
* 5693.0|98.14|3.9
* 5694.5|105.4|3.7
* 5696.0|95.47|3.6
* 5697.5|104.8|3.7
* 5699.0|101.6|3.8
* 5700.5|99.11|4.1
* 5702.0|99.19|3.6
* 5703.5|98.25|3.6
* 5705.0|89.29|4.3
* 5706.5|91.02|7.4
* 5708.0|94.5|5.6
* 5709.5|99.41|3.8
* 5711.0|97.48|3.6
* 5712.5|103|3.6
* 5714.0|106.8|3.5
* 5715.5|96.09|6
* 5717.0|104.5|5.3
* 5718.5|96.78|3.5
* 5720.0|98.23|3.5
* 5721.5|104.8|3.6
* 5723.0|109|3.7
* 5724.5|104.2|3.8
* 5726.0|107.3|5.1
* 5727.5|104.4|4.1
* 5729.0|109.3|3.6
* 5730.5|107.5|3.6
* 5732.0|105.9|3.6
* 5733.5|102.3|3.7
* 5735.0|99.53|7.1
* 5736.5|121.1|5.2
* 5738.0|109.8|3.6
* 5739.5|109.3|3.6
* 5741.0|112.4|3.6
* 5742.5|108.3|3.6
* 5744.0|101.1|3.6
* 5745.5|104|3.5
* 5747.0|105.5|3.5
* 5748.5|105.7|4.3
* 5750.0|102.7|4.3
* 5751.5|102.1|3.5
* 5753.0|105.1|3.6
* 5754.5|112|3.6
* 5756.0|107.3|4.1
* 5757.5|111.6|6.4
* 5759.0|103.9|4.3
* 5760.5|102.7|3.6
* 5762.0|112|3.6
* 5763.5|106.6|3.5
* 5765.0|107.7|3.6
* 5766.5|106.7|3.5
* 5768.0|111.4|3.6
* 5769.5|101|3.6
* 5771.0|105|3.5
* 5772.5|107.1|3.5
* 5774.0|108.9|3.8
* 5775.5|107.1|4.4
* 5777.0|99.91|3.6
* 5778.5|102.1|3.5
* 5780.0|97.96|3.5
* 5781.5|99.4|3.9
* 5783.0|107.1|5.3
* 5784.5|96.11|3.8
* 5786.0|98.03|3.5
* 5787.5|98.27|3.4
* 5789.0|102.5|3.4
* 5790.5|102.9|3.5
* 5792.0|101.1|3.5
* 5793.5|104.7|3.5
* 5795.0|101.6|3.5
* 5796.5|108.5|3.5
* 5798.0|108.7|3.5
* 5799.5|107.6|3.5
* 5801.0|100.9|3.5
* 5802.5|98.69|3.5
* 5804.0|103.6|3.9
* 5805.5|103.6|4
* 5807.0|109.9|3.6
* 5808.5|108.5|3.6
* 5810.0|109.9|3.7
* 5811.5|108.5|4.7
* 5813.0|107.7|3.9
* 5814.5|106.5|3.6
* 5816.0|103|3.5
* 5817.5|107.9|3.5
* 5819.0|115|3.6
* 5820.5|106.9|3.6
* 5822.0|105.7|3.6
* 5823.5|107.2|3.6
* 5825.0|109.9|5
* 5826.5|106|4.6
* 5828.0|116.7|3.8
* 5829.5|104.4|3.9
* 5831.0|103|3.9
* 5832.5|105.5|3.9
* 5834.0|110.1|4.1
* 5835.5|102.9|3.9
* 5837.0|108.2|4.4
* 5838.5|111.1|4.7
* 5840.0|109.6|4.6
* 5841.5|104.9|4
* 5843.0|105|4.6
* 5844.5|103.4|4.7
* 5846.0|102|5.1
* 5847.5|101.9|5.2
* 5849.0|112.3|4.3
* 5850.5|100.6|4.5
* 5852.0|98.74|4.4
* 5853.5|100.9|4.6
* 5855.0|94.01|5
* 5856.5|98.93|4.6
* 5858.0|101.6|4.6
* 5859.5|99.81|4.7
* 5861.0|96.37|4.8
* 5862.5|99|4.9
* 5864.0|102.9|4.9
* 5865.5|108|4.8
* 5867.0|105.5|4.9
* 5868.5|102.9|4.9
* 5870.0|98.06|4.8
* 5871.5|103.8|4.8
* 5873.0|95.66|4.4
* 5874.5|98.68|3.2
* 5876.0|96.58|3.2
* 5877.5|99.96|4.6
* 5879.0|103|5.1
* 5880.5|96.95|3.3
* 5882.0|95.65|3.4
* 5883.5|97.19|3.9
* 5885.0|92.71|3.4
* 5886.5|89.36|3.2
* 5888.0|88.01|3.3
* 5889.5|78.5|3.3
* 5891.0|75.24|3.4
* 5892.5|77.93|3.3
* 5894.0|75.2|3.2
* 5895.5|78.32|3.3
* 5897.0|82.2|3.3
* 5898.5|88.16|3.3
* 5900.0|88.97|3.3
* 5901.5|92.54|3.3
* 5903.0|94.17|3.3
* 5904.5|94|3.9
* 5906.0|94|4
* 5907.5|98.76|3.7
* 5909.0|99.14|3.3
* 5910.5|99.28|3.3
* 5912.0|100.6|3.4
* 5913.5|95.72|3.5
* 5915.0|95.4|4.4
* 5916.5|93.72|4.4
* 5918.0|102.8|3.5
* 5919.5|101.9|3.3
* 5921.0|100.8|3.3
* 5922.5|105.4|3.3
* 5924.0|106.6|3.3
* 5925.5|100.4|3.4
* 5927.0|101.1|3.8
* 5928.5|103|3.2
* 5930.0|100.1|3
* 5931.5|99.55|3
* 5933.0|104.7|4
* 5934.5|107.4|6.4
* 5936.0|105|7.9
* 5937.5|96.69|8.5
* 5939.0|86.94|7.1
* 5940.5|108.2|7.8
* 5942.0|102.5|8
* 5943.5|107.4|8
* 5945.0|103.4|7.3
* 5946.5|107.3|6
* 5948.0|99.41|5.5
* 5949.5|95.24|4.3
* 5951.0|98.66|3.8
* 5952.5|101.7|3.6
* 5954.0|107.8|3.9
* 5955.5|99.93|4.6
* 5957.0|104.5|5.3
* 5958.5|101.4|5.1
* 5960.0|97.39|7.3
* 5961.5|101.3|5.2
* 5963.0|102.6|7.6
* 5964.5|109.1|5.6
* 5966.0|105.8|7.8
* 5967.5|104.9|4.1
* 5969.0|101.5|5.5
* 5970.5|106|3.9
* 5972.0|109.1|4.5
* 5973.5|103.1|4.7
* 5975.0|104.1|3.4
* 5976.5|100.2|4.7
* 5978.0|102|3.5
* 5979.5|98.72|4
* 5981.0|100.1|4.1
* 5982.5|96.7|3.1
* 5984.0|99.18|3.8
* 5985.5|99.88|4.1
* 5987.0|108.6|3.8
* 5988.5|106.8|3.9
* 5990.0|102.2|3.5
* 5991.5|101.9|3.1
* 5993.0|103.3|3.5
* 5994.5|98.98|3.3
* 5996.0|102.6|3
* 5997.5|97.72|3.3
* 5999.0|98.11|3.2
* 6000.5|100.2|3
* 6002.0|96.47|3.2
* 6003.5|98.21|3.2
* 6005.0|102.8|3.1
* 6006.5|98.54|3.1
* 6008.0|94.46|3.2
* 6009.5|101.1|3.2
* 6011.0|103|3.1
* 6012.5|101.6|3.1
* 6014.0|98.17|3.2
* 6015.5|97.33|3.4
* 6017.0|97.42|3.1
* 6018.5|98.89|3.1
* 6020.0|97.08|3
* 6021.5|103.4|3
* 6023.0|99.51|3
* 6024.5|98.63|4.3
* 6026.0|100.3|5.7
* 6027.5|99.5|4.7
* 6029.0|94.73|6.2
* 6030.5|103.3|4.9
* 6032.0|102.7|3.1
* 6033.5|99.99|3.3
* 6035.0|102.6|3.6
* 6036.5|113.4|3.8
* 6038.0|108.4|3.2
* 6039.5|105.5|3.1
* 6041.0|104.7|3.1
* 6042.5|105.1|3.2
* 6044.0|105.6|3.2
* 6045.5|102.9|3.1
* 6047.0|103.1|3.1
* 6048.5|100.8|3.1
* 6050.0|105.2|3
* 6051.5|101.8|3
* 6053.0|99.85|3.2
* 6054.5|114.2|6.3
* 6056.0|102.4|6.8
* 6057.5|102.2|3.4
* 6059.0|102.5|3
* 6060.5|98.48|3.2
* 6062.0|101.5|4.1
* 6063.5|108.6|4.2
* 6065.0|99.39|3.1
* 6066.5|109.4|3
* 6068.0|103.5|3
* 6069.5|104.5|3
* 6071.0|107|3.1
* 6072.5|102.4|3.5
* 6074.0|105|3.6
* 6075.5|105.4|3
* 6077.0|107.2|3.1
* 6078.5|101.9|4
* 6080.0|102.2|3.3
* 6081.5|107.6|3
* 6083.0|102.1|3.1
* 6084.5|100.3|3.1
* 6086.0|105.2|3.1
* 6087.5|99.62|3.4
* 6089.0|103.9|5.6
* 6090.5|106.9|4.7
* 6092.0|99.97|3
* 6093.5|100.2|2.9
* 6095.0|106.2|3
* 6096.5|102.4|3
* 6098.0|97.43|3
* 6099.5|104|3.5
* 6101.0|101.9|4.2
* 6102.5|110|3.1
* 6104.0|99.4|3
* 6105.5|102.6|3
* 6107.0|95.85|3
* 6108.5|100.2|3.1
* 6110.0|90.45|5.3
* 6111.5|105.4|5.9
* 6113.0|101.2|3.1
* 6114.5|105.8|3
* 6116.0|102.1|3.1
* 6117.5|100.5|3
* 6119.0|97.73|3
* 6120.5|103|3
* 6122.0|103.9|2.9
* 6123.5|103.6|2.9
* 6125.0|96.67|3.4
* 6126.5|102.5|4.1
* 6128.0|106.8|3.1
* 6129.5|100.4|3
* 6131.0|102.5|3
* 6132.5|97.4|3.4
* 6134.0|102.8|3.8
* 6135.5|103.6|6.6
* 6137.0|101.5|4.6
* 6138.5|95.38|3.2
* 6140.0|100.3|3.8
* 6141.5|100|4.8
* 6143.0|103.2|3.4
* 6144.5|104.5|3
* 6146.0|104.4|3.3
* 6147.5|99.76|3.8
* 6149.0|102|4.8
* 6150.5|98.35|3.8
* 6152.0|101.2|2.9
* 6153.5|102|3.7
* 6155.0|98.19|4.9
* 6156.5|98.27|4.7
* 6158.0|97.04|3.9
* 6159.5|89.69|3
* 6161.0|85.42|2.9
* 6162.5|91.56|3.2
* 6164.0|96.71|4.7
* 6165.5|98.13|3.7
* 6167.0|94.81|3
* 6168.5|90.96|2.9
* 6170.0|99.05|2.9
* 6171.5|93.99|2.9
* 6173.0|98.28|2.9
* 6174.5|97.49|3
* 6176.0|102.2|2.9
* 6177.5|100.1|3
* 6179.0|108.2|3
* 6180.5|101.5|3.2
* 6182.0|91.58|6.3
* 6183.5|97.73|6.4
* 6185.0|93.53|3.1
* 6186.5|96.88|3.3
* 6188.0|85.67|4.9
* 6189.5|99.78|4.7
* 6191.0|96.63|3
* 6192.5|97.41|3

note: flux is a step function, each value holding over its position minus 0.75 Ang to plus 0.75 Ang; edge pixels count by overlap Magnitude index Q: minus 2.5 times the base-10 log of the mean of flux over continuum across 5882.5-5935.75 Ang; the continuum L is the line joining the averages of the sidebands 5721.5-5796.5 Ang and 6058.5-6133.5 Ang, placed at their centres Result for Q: 0.10 mag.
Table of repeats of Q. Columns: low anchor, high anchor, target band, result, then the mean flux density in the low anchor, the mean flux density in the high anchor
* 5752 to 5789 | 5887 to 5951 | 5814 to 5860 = -0.05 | 105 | 96.1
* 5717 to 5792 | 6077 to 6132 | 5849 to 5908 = 0.10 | 105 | 102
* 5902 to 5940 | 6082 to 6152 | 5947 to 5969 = -0.02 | 99.5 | 102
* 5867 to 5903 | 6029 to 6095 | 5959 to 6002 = -0.04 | 91.5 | 104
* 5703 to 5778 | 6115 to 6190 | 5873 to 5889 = 0.08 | 105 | 98.9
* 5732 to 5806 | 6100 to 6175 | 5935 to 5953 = 0.01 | 105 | 99.6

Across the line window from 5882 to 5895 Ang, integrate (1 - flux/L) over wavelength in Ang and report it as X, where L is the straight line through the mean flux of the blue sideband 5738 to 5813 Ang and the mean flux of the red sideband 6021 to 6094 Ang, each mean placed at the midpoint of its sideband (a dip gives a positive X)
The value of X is 2.4 Ang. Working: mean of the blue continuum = 105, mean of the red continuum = 103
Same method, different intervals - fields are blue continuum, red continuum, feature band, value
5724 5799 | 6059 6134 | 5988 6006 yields 0.5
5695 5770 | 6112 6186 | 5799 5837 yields -1.4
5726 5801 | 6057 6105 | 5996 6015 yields 0.8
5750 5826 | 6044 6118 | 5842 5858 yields 0.5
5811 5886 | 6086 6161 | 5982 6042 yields 0.6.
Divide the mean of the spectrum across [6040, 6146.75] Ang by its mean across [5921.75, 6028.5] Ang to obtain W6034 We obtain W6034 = 1.01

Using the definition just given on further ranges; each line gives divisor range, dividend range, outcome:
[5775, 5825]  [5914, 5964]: 0.97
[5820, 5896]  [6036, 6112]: 1.04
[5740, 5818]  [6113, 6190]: 0.94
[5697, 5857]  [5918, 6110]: 0.98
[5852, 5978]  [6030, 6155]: 1.04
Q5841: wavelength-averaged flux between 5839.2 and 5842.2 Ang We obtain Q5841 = 107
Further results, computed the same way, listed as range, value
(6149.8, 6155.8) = 99.9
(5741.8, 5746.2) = 104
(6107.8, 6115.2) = 101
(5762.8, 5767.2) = 107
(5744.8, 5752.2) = 104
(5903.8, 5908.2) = 95.6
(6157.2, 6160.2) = 93.5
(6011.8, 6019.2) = 98.7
